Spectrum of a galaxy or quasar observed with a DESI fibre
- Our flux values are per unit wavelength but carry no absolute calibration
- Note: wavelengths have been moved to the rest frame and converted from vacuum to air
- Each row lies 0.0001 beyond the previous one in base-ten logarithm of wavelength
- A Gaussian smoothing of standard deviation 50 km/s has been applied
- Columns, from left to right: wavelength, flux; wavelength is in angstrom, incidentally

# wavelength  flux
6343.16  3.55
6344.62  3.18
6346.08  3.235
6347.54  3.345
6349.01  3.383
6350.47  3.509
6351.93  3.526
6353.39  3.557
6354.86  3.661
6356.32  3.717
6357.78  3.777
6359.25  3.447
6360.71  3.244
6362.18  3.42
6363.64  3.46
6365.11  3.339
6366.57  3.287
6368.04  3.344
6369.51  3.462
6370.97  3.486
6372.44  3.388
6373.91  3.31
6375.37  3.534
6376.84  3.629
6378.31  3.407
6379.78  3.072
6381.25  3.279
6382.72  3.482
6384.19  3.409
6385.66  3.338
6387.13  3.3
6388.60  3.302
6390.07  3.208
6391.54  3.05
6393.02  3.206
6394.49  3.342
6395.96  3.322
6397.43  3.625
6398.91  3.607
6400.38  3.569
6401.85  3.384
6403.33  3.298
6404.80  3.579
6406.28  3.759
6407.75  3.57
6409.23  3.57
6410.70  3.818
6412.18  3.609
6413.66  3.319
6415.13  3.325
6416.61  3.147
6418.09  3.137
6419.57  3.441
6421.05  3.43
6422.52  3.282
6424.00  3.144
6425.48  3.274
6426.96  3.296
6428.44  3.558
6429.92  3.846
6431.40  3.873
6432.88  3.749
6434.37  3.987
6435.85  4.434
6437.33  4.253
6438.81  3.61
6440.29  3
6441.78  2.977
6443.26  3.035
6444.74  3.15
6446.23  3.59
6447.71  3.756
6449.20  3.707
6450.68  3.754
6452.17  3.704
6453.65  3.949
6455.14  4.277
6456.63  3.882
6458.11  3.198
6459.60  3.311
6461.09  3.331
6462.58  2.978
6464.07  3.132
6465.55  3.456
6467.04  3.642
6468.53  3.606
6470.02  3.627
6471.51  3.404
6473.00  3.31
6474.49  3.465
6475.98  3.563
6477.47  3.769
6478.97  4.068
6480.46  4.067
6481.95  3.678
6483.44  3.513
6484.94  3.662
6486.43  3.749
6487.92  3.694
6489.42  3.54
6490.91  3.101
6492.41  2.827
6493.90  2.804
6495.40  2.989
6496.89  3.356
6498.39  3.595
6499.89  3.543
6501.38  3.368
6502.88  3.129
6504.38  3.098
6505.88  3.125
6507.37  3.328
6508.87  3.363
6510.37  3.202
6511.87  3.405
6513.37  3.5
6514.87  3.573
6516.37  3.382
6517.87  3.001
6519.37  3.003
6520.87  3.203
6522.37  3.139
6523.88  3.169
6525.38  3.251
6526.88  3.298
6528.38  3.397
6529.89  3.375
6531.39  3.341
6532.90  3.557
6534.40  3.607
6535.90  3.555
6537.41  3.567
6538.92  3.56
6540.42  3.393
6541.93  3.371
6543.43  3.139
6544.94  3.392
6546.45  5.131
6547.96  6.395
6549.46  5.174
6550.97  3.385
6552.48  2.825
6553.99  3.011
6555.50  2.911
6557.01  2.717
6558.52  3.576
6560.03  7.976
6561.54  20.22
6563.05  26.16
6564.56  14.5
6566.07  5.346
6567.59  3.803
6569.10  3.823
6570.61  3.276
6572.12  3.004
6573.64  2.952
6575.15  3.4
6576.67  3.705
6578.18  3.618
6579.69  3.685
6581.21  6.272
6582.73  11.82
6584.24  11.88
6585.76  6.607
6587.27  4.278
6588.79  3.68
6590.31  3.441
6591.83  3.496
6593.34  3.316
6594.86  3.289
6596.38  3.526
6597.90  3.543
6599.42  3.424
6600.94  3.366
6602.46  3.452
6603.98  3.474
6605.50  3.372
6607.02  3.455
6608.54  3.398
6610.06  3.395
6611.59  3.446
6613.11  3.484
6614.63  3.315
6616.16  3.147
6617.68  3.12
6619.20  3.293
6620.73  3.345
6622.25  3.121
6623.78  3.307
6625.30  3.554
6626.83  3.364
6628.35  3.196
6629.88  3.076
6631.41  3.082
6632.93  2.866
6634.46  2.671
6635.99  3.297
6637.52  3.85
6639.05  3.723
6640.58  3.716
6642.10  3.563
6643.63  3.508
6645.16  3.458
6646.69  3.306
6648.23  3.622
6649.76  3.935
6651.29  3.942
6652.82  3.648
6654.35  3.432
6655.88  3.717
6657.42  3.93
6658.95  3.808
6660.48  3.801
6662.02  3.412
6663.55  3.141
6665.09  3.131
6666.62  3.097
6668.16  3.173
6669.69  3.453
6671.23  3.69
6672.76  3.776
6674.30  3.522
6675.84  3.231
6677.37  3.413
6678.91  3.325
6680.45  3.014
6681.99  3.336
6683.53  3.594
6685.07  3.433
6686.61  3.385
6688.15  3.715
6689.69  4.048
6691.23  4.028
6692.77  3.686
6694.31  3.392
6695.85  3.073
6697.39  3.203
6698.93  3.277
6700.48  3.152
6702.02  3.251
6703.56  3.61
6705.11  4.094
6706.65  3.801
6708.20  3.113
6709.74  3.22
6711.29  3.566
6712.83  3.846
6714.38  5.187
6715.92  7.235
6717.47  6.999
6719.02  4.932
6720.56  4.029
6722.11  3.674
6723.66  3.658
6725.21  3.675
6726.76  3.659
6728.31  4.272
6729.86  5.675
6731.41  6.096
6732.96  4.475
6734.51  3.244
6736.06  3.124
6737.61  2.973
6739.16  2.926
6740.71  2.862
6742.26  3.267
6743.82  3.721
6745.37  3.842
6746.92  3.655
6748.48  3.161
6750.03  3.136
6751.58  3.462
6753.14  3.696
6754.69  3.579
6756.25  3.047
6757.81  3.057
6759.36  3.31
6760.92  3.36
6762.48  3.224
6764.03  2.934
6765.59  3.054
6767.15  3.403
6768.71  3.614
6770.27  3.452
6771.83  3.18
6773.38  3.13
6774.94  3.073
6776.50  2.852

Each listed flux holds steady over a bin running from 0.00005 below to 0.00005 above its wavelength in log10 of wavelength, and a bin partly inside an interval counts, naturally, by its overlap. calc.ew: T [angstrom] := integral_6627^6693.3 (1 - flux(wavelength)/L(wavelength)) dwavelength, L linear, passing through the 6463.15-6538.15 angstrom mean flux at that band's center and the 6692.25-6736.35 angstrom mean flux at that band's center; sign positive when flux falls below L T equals 7.36 angstrom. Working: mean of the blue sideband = 3.4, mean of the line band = 3.48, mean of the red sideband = 4.09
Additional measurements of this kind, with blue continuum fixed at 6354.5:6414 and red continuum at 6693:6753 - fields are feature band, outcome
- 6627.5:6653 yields 2.3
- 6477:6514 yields 1.7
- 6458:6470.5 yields 0.6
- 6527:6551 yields -1.3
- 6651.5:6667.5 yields 1.1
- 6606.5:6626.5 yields 2.2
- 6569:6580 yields 0.9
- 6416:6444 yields 0.0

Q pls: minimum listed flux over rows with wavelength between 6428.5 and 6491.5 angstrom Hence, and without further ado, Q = 2.977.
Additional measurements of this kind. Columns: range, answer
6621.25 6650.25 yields 2.671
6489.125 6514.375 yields 2.804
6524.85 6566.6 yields 2.717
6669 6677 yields 3.231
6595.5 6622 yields 3.12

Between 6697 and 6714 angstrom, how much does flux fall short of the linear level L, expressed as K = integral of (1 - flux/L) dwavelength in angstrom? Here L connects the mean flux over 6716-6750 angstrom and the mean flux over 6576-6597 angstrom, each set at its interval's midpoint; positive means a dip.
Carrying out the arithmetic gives 2.98 angstrom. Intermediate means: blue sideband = 5.2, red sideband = 4.04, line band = 3.51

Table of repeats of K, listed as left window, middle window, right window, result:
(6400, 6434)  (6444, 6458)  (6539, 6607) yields 0.57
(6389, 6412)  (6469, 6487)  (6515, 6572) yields 2.72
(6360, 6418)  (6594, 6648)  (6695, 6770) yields 4.17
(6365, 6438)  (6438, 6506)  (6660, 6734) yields 1.82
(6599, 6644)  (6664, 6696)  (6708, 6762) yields 1.58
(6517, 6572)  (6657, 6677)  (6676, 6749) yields 3.36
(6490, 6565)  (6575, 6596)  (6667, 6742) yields -4.60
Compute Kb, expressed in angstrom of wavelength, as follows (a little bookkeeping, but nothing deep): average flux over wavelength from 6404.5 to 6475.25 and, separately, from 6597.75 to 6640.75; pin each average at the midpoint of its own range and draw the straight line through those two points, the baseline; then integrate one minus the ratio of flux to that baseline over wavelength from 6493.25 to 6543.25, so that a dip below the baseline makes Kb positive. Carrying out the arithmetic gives 1.8 angstrom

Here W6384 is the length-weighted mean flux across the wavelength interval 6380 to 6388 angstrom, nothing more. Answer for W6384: 3.34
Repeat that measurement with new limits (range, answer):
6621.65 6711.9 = 3.46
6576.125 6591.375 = 5.88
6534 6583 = 5.6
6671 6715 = 3.54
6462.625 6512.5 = 3.42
